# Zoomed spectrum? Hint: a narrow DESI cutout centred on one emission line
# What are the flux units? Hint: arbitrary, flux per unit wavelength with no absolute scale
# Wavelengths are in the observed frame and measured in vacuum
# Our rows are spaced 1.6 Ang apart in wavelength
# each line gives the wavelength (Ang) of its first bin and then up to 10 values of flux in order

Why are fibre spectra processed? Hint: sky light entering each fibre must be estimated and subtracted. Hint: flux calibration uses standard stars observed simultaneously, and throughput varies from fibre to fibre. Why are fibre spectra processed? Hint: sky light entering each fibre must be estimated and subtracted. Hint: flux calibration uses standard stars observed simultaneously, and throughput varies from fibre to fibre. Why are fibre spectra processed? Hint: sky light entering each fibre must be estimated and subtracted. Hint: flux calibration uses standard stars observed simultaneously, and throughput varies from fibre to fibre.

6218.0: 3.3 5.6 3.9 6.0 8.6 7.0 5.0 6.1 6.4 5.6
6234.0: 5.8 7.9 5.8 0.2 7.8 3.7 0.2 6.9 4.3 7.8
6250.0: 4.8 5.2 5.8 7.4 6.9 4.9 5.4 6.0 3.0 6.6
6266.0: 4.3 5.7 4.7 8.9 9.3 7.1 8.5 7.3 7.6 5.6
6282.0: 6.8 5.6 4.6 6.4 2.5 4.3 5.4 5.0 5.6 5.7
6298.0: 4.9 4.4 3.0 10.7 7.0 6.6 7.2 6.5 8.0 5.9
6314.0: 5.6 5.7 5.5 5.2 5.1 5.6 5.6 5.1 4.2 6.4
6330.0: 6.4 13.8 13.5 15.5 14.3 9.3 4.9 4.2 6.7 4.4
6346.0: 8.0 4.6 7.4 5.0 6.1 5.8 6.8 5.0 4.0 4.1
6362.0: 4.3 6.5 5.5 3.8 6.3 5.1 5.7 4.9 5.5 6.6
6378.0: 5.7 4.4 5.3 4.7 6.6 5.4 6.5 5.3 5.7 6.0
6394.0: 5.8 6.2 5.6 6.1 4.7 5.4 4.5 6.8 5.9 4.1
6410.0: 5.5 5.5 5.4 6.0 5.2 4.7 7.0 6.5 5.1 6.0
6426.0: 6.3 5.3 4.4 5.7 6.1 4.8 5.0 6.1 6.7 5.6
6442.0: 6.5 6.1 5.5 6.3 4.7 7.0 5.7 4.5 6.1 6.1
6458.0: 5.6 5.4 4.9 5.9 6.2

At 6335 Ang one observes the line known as [O III]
